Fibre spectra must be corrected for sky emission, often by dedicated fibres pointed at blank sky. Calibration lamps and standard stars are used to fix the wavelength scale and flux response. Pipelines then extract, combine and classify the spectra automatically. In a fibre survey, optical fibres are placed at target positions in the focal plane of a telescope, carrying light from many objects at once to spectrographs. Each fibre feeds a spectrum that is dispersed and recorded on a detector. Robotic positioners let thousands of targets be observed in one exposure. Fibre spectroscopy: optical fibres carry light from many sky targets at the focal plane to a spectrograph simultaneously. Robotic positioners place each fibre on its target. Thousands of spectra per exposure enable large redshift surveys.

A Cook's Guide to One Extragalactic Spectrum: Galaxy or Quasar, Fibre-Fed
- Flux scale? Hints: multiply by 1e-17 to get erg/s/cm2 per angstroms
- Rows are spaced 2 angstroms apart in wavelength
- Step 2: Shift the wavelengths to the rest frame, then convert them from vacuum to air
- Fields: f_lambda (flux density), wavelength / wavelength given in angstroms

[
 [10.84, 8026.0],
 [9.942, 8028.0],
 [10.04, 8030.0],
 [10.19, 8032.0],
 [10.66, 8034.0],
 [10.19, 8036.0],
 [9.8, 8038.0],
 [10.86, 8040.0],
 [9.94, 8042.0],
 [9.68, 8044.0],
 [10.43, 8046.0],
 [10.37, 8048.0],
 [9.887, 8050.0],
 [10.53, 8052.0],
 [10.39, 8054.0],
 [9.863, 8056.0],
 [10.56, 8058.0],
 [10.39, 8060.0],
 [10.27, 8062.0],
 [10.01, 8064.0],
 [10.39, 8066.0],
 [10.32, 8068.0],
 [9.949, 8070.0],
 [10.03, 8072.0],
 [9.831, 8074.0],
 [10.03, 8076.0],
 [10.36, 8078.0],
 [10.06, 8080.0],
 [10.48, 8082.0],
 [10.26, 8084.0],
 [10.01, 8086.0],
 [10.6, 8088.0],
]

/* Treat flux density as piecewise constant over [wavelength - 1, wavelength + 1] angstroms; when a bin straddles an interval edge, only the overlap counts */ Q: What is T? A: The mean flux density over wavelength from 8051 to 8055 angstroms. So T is 10.5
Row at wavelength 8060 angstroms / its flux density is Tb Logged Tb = 10.39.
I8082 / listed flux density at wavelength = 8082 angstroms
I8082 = 10.48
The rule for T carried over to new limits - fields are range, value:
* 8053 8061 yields 10.3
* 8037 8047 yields 10.1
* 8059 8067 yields 10.3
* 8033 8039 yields 10.2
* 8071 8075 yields 9.93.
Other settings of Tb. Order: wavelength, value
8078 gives 10.36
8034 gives 10.66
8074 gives 9.831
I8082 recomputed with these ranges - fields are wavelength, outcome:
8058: 10.56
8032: 10.19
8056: 9.863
